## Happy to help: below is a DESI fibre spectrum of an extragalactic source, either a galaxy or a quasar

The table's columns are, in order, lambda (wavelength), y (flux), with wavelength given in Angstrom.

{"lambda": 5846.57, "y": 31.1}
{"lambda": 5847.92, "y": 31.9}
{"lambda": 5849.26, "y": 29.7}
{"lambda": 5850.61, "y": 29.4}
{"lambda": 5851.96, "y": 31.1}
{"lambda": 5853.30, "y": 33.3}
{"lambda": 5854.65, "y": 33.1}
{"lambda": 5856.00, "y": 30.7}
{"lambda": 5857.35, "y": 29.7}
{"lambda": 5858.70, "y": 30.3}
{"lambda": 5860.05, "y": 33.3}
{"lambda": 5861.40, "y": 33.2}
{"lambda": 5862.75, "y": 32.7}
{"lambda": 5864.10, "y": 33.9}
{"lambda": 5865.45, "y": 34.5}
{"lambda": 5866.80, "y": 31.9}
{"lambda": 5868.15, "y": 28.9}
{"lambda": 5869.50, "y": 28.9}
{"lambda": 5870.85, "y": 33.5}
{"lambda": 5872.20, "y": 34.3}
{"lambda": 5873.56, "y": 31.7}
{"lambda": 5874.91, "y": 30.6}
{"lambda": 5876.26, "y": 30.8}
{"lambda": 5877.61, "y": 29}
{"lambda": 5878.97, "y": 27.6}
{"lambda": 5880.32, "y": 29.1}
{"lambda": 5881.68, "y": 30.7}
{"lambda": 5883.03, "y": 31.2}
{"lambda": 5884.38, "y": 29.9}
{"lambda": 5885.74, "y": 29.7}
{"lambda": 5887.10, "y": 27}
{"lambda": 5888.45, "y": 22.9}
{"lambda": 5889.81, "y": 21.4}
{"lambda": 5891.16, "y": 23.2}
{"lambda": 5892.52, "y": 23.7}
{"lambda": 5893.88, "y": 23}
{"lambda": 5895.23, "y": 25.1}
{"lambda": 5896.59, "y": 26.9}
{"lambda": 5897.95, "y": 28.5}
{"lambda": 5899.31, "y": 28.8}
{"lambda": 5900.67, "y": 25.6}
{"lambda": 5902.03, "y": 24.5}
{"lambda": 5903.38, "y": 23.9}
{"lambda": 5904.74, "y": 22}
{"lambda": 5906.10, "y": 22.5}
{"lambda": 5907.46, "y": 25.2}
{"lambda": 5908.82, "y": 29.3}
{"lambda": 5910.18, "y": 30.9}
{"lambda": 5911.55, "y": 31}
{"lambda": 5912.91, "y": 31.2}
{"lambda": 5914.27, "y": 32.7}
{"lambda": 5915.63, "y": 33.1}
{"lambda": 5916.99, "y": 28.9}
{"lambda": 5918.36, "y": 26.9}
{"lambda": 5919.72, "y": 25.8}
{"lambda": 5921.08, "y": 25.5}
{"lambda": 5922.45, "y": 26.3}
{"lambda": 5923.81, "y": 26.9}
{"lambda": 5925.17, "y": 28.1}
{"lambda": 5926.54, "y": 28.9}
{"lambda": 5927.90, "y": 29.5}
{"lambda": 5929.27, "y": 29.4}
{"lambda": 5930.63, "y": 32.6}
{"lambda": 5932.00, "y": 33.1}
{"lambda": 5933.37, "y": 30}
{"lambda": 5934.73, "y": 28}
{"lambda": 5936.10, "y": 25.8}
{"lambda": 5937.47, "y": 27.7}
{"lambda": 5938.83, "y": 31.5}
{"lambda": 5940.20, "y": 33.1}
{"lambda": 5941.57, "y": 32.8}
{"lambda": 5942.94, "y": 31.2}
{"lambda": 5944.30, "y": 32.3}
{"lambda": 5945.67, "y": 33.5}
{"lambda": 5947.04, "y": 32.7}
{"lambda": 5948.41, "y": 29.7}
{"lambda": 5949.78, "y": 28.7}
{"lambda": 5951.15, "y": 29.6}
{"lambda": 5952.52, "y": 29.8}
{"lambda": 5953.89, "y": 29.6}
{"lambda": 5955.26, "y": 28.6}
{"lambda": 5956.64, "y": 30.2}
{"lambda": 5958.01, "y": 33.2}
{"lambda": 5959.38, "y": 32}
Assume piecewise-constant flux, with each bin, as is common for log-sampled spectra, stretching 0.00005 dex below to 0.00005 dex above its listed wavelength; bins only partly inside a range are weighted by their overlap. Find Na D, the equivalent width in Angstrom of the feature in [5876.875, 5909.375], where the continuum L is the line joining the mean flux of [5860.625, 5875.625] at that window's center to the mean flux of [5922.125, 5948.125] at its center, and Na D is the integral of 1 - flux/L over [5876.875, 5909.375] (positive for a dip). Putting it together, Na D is 5.4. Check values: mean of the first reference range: 32.2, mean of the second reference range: 30.2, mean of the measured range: 26.3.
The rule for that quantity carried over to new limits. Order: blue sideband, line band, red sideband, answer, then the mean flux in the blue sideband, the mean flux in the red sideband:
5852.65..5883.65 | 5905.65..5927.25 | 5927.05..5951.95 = 1.7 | 31.4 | 30.6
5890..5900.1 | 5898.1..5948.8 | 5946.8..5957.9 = -2.4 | 25.4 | 29.9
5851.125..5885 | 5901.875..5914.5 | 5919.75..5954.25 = 1.3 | 31.4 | 29.8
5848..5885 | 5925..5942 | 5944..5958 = 0.3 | 31.2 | 30.5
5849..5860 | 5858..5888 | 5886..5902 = -2.8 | 31.1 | 25.2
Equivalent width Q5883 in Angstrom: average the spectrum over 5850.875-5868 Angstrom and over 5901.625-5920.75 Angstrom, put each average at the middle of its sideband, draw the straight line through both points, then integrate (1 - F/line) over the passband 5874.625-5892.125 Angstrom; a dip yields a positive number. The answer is 1.35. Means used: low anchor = 32.1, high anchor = 27.7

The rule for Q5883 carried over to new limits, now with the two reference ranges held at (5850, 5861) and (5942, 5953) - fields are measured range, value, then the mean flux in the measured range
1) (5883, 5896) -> 2.4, 25.4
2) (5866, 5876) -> 0.0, 31.4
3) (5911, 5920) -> 0.3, 30.1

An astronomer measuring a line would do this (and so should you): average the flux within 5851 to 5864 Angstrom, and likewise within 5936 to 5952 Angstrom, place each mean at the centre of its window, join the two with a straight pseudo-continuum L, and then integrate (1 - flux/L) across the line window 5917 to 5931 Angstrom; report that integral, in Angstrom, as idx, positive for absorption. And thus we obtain 1.44 Angstrom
